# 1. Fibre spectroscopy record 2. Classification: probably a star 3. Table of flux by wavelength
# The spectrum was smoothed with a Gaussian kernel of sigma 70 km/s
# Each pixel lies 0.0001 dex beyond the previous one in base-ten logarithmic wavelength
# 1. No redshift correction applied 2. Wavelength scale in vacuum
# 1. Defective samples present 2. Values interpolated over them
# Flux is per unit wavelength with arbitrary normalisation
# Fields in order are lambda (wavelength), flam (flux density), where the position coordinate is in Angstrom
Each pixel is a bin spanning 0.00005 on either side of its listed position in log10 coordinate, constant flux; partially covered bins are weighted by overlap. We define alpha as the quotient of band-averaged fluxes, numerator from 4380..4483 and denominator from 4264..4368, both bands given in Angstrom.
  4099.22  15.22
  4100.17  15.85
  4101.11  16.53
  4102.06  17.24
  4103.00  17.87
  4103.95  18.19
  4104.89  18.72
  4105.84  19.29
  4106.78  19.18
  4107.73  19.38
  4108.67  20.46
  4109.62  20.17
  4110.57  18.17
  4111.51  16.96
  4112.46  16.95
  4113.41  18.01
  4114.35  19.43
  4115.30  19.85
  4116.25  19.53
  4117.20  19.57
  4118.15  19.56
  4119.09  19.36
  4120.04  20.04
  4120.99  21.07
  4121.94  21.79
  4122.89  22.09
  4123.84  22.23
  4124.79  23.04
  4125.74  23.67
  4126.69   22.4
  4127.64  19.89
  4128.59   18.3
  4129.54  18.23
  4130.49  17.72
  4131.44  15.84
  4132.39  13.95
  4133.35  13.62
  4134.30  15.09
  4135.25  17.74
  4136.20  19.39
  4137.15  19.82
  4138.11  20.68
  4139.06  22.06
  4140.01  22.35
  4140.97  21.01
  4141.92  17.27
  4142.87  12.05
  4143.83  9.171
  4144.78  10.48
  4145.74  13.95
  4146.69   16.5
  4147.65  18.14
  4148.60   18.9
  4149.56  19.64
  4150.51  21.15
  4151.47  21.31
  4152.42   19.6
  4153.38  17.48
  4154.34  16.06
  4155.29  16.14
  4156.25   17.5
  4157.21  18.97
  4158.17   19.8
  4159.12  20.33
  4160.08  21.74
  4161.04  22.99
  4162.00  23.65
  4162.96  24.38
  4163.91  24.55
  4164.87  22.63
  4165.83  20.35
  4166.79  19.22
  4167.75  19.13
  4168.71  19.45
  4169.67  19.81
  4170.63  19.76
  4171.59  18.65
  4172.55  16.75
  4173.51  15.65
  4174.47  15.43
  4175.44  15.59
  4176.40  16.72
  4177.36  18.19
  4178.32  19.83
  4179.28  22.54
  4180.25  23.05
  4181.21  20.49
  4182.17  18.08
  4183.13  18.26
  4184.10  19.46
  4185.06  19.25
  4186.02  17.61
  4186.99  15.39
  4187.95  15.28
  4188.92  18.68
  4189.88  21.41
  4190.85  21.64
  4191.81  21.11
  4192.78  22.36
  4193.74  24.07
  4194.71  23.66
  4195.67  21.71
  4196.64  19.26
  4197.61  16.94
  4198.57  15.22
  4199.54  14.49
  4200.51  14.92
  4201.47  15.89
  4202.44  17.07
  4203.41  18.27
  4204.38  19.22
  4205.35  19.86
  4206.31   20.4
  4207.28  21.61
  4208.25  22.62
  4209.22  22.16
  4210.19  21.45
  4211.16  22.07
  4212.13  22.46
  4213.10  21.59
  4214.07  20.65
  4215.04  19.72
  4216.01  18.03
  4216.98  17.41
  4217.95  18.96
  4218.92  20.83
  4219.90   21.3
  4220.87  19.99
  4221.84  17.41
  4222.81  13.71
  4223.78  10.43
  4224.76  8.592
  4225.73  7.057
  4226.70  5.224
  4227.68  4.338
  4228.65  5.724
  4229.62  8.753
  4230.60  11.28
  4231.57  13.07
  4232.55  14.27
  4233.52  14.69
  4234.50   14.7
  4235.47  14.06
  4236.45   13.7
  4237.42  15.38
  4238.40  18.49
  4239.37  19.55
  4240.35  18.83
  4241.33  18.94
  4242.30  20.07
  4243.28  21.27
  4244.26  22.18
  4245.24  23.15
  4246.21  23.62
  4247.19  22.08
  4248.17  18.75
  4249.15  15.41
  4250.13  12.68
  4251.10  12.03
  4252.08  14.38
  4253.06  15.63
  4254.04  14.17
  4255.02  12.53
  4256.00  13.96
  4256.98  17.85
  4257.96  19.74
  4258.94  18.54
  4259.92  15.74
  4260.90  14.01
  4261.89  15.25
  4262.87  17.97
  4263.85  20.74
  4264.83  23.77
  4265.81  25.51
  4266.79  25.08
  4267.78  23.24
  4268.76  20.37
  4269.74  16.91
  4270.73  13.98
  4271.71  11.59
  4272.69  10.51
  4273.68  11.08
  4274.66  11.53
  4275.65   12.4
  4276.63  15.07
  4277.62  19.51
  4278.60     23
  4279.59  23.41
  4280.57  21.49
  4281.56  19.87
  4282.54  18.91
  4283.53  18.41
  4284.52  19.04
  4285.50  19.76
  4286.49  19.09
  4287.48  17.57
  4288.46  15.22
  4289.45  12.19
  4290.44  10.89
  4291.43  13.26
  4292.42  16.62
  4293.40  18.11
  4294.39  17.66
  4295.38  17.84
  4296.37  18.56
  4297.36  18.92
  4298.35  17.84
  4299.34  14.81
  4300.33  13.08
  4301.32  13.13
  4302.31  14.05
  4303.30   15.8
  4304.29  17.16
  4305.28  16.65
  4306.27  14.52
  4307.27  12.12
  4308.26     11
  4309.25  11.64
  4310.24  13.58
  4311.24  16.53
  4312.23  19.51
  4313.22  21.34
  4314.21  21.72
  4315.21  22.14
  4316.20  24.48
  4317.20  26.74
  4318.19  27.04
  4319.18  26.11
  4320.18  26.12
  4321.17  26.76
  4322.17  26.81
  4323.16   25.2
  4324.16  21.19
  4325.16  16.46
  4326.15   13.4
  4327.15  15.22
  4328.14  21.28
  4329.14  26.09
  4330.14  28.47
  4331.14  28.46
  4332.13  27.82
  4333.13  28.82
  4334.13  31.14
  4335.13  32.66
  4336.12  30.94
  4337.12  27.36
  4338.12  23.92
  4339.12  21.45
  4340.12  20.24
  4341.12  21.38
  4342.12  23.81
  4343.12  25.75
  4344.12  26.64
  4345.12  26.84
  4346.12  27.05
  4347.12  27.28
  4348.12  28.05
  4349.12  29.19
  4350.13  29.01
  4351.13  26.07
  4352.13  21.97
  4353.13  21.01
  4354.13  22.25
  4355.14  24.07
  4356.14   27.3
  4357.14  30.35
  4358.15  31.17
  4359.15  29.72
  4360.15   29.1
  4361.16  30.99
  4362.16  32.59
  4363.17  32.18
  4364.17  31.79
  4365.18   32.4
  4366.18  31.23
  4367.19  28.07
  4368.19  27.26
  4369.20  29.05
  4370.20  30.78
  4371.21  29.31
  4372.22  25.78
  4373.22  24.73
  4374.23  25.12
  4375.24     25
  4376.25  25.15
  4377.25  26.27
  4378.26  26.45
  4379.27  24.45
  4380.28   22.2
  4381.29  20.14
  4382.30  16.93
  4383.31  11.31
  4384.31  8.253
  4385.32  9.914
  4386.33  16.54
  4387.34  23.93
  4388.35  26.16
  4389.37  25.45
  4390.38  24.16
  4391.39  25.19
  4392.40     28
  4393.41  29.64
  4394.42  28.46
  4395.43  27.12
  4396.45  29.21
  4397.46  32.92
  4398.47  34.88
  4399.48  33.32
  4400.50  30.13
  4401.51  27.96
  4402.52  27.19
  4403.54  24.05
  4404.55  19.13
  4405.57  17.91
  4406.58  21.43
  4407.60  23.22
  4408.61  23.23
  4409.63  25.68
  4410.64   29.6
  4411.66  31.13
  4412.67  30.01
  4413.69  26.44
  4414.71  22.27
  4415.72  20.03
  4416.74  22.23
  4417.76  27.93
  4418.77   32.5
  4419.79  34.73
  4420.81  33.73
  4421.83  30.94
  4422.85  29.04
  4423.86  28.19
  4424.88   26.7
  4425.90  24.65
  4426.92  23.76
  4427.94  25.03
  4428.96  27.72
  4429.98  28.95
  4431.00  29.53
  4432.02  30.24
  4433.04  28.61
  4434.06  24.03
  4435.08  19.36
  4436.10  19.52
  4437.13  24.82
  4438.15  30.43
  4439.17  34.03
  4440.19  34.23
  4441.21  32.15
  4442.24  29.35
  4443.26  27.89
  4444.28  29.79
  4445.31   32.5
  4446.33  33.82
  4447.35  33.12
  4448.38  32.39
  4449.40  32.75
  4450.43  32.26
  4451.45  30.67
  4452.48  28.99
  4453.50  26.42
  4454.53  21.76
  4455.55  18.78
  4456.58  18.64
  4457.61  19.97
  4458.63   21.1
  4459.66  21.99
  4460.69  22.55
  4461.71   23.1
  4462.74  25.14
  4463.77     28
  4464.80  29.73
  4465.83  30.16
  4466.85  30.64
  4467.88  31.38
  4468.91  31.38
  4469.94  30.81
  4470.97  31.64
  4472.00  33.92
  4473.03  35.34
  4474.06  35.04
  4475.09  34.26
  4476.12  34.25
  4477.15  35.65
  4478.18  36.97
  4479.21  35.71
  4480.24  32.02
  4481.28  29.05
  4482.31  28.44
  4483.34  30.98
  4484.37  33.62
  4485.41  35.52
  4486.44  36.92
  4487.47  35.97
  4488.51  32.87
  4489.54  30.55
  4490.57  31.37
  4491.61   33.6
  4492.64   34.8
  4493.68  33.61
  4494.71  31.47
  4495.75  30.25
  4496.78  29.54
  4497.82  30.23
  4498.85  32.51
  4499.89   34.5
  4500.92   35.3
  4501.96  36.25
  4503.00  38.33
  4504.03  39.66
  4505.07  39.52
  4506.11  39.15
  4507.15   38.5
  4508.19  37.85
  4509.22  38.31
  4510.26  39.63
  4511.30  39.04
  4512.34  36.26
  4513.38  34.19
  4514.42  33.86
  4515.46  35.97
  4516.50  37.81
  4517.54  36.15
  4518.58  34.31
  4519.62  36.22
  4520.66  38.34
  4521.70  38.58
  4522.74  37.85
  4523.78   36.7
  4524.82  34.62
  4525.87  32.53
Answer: 1.3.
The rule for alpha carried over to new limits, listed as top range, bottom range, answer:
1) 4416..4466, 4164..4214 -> 1.42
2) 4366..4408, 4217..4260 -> 1.59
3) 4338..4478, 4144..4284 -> 1.51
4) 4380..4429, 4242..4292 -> 1.44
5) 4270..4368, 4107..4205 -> 1.15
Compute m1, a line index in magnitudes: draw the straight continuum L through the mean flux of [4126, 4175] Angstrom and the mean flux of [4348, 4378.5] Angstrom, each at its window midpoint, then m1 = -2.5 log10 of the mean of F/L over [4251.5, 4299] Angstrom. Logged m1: 0.36 mag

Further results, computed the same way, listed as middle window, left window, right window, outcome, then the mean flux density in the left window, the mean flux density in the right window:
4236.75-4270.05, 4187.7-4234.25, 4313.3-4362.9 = 0.09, 17.2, 25.7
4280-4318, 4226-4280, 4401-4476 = 0.11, 16.3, 27.7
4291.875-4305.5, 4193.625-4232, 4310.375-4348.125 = 0.34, 16.9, 24.4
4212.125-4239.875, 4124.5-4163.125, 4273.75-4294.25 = 0.20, 18.5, 17.2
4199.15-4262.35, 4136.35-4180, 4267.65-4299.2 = 0.07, 18.9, 16.9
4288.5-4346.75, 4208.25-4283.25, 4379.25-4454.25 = 0.02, 16.9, 26.6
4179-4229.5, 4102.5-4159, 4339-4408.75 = 0.15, 18.6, 25.7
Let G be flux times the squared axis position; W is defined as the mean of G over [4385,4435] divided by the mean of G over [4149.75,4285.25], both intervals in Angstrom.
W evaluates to 1.6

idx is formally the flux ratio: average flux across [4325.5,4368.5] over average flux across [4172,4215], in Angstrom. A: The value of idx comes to 1.39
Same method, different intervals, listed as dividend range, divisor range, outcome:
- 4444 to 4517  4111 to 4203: 1.70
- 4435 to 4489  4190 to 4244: 1.73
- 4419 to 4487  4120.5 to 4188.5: 1.55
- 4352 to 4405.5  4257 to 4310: 1.54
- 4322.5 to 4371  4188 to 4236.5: 1.56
